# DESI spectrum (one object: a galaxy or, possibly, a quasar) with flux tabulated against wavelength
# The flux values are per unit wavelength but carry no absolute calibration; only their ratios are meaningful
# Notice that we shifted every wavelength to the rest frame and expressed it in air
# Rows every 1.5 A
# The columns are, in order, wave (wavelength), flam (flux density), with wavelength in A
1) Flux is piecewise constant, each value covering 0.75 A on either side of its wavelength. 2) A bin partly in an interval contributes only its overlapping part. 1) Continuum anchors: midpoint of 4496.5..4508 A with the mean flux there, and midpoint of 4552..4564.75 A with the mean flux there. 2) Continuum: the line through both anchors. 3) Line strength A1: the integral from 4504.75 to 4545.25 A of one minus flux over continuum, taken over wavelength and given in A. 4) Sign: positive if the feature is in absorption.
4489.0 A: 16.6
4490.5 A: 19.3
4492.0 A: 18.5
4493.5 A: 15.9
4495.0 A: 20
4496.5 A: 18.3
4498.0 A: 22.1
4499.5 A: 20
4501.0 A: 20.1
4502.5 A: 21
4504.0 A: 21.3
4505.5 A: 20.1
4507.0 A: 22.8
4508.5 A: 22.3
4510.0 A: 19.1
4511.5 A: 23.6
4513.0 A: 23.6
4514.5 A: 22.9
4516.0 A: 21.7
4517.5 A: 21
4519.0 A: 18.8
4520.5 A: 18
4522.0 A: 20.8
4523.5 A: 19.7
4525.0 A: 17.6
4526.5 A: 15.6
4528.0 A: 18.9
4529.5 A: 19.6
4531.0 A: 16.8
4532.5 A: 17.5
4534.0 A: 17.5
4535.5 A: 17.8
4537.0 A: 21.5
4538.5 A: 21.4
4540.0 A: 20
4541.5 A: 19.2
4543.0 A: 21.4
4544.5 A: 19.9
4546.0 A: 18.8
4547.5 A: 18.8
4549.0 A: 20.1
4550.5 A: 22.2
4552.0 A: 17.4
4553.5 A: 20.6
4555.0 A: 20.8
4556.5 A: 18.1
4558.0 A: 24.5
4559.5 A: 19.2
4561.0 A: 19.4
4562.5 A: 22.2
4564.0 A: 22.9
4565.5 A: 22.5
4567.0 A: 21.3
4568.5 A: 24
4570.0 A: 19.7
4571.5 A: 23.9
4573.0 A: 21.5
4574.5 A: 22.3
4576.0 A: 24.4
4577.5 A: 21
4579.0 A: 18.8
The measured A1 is 1.7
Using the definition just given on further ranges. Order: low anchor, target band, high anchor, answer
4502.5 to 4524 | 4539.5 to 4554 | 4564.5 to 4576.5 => 1.4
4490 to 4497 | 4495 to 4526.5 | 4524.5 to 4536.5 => -4.4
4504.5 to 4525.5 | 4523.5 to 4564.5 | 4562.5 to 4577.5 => 4.0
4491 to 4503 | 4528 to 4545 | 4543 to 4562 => 0.5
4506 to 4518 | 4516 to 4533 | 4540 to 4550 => 2.0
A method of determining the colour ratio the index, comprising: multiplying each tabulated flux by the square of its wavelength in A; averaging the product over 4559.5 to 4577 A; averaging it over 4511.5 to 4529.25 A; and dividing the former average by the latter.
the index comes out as 1.1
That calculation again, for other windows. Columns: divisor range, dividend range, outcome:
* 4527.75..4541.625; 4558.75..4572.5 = 1.16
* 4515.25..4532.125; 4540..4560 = 1.07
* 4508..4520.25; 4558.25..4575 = 1.04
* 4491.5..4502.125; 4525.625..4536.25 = 0.93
